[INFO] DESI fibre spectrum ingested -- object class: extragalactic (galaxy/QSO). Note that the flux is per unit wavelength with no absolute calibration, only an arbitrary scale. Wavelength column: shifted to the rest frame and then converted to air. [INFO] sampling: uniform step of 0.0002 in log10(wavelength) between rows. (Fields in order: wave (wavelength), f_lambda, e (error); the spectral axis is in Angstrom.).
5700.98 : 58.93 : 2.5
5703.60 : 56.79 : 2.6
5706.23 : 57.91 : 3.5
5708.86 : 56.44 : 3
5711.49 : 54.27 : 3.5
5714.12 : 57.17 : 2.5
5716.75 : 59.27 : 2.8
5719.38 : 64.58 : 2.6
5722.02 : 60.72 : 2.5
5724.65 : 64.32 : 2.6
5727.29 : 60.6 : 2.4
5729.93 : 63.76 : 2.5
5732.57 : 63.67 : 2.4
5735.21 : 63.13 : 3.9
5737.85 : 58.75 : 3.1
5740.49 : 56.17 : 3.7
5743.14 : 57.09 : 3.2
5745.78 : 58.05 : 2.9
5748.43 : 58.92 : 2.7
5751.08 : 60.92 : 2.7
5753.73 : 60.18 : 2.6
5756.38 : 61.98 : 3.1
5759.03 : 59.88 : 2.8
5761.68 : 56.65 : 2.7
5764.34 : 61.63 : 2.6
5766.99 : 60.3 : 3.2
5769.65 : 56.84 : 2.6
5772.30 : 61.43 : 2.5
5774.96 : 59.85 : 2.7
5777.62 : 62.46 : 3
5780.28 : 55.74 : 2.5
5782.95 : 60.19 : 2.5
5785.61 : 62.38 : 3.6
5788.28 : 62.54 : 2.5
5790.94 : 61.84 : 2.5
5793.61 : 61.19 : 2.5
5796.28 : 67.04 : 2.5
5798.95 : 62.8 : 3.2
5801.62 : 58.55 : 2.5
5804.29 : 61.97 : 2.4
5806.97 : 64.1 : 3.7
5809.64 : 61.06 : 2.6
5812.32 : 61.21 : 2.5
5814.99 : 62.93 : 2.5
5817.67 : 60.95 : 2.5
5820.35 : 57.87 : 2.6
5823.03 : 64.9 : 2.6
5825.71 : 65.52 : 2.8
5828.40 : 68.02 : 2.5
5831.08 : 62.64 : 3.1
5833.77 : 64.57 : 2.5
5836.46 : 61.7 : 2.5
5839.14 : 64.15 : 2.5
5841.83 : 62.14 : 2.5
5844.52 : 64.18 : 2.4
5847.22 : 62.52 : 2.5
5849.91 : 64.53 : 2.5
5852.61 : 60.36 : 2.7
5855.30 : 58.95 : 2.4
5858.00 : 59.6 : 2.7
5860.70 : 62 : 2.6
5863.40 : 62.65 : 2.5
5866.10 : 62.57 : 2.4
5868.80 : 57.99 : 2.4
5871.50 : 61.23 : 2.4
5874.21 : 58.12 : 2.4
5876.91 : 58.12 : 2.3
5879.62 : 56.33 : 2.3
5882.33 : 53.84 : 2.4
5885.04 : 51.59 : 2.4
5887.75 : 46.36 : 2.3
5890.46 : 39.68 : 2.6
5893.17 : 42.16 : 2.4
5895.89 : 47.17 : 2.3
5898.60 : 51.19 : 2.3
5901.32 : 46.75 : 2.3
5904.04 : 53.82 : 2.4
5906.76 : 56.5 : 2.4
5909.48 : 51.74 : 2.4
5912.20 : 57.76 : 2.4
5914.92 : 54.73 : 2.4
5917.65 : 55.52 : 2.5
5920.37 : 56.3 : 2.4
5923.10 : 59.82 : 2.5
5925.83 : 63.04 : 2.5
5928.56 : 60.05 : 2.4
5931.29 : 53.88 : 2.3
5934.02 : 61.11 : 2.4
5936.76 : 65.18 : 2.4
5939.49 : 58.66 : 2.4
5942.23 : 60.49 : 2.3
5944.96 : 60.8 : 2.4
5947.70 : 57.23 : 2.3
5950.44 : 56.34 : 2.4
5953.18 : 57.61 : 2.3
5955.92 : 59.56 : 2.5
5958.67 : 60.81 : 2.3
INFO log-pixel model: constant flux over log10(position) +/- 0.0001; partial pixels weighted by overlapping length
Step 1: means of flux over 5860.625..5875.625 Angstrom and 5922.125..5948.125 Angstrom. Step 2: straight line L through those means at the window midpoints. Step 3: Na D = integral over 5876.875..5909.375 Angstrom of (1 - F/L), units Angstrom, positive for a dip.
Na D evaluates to 5.6 Angstrom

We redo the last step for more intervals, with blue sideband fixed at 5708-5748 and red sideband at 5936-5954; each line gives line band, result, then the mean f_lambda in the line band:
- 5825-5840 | -1.2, 64.4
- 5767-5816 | -1.3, 61.3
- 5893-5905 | 2.2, 48.6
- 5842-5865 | -0.9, 61.9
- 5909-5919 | 0.7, 55.2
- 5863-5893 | 2.5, 54.6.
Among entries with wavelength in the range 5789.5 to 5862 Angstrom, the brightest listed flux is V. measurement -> 68.02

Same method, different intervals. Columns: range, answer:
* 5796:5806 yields 67.04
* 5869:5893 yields 61.23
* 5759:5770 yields 61.63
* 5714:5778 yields 64.58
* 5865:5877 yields 62.57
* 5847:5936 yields 64.53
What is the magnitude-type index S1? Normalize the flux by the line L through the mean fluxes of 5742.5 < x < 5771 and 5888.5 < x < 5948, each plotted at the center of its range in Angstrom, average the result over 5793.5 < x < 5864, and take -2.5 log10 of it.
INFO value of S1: -0.09 mag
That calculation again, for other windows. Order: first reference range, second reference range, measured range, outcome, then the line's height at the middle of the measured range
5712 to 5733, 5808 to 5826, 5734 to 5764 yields 0.04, 61.5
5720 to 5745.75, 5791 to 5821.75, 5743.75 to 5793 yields 0.02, 61.3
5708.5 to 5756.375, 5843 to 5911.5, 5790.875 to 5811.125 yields -0.08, 57.9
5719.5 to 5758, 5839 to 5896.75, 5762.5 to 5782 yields 0.00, 59.7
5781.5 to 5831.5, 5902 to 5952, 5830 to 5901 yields 0.05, 60.2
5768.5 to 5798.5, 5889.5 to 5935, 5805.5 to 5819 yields -0.05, 59.5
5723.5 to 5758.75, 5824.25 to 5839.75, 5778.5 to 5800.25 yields 0.02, 62.6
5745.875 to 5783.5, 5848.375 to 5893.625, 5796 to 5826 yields -0.07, 58.3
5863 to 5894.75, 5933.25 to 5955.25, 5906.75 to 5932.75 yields 0.01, 57.5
